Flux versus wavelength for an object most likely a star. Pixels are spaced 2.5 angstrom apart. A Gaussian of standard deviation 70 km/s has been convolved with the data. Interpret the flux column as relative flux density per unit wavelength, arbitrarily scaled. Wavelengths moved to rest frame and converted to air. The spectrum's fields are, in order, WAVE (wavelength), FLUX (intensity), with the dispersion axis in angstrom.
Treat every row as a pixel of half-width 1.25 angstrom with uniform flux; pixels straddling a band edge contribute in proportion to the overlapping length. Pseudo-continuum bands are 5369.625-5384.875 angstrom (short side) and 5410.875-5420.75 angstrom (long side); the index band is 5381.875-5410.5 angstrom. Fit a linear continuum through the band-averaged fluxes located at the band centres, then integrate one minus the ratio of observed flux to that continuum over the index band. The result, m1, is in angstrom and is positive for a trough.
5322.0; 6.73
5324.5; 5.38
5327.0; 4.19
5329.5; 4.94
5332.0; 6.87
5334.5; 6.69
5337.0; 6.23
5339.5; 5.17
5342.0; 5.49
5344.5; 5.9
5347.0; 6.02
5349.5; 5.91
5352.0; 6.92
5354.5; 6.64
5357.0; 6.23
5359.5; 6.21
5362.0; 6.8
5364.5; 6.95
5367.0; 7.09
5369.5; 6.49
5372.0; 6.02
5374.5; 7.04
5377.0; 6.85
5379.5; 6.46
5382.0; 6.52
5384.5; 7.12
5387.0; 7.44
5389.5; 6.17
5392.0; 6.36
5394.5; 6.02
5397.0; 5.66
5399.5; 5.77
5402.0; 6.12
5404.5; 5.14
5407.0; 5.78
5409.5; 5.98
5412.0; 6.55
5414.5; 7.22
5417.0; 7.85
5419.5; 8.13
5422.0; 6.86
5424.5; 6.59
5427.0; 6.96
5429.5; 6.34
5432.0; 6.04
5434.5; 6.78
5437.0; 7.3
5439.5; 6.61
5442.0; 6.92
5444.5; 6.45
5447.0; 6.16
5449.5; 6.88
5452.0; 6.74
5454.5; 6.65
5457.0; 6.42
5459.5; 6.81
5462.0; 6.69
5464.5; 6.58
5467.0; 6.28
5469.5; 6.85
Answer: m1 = 3.5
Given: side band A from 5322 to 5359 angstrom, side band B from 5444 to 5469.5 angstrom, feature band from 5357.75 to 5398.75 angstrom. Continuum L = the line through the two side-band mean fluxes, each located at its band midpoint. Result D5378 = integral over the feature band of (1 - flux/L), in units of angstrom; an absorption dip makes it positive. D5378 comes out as -2.8 angstrom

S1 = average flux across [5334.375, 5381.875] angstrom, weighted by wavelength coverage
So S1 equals 6.37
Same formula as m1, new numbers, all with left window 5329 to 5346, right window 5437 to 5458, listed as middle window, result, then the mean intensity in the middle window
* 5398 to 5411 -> 1.23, 5.77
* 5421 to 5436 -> -0.18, 6.6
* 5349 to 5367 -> -1.52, 6.59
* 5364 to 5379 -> -1.35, 6.72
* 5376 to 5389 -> -1.26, 6.84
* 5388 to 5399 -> 0.41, 6.06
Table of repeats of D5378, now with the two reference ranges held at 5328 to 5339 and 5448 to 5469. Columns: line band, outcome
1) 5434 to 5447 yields -0.4 angstrom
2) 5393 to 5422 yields 0.0 angstrom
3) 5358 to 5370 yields -1.0 angstrom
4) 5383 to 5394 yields -0.7 angstrom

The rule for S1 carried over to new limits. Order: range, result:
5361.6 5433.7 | 6.56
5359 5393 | 6.69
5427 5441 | 6.65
